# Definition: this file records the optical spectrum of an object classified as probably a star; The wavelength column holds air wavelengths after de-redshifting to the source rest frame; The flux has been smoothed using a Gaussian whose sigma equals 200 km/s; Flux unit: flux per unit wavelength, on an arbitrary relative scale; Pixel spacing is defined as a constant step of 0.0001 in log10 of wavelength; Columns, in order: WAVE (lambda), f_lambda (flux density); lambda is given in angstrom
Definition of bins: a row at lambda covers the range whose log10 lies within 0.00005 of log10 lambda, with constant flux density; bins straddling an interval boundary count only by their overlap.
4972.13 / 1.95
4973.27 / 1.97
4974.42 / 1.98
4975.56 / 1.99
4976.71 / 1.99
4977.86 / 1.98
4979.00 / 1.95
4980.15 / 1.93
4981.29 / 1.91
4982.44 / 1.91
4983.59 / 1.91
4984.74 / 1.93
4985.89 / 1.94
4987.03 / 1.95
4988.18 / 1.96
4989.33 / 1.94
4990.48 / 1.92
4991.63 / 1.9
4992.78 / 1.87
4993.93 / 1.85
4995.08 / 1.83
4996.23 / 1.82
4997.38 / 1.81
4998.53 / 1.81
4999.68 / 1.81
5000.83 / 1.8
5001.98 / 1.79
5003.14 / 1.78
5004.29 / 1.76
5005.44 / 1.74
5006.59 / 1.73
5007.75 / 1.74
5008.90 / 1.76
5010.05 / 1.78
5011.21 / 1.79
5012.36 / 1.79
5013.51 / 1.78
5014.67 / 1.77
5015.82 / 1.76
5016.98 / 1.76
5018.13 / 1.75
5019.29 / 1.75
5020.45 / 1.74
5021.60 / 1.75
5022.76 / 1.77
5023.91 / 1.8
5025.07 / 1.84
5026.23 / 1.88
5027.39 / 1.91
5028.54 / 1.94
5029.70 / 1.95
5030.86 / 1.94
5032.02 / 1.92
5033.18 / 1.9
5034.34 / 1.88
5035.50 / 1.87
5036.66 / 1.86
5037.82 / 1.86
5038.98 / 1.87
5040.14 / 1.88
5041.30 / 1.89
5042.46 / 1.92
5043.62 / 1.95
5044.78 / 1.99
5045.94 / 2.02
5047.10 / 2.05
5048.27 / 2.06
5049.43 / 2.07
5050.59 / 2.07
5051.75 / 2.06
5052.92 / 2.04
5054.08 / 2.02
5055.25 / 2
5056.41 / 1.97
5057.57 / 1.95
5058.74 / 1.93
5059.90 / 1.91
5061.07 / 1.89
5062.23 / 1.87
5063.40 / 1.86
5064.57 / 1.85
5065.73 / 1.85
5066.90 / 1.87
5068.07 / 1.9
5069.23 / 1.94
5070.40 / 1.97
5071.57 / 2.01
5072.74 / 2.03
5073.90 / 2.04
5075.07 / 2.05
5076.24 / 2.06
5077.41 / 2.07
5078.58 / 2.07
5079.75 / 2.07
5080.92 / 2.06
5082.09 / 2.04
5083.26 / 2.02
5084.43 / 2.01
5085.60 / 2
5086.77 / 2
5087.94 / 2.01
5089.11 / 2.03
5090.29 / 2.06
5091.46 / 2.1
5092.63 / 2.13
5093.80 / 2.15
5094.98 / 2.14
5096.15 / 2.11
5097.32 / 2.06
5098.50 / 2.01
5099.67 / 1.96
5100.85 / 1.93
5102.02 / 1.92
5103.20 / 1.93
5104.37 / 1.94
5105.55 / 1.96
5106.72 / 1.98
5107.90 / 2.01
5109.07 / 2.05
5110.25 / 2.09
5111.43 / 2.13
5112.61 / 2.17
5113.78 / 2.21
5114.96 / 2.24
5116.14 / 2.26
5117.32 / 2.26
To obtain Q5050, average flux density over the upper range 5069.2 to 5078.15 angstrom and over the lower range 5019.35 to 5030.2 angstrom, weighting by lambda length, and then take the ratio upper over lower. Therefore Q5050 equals 1.10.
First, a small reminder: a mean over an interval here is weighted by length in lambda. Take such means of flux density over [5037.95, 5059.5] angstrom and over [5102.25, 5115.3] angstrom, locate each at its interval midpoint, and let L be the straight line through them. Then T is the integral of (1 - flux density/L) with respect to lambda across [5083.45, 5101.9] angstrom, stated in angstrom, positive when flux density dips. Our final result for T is -0.1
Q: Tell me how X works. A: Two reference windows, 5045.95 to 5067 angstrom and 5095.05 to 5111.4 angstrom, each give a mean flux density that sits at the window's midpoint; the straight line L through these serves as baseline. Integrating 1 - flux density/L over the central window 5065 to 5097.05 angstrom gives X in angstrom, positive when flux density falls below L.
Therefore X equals -0.7 angstrom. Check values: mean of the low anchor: 1.97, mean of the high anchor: 2.01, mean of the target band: 2.03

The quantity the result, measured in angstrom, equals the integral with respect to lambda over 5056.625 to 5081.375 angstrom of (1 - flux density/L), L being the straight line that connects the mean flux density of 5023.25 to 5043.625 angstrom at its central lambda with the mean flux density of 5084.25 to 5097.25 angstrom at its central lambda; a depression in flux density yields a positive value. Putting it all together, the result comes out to 0.5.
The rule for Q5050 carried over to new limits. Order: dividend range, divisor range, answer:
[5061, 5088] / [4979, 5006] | 1.06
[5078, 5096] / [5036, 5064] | 1.05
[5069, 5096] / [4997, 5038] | 1.13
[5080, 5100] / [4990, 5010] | 1.14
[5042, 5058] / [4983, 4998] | 1.06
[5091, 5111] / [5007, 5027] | 1.14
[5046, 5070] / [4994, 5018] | 1.10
